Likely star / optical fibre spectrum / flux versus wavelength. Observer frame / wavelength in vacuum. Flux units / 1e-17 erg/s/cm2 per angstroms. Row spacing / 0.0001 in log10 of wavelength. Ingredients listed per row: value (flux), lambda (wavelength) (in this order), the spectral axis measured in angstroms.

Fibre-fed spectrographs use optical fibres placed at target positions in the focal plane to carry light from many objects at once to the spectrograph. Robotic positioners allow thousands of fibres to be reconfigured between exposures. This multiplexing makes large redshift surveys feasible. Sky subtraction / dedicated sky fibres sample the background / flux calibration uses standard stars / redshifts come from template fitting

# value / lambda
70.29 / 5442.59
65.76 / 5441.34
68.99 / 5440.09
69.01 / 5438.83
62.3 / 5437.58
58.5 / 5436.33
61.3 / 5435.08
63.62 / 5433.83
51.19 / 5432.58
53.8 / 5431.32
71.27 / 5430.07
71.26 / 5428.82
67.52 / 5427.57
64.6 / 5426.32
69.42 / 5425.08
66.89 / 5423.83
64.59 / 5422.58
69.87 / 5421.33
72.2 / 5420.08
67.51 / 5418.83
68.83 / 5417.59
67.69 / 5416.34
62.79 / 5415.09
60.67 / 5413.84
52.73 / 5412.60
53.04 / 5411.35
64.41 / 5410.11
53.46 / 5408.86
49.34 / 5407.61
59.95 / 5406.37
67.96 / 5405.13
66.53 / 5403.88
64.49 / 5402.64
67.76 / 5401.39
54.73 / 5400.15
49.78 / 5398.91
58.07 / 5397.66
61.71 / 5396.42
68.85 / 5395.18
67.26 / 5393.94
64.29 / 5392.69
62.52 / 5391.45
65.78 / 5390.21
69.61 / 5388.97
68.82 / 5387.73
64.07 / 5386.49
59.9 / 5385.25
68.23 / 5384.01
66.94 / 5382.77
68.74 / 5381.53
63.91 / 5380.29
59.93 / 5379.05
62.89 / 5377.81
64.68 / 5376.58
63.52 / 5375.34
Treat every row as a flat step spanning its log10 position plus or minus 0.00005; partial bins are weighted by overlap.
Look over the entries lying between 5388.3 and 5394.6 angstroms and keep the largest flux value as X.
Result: 69.61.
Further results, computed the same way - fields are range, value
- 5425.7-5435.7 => 71.27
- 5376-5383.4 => 68.74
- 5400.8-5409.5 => 67.96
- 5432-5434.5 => 63.62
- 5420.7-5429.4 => 71.26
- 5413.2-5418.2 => 68.83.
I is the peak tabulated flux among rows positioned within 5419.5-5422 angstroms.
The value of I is 72.2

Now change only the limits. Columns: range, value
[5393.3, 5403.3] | 68.85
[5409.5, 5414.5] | 64.41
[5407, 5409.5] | 53.46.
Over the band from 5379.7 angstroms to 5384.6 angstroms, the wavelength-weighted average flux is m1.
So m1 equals 66.9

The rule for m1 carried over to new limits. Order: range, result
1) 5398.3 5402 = 57.5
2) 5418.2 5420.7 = 70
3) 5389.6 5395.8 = 65.7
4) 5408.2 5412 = 56.8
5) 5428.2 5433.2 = 61.8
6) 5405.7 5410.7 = 56.9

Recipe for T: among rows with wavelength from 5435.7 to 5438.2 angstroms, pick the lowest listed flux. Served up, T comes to 58.5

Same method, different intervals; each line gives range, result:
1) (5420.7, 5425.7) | 64.59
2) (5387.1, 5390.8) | 65.78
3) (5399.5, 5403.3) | 54.73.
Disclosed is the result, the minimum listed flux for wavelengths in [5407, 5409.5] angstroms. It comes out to 49.34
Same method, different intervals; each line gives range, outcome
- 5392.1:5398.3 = 58.07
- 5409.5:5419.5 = 52.73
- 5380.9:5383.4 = 66.94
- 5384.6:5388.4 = 59.9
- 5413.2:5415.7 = 60.67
